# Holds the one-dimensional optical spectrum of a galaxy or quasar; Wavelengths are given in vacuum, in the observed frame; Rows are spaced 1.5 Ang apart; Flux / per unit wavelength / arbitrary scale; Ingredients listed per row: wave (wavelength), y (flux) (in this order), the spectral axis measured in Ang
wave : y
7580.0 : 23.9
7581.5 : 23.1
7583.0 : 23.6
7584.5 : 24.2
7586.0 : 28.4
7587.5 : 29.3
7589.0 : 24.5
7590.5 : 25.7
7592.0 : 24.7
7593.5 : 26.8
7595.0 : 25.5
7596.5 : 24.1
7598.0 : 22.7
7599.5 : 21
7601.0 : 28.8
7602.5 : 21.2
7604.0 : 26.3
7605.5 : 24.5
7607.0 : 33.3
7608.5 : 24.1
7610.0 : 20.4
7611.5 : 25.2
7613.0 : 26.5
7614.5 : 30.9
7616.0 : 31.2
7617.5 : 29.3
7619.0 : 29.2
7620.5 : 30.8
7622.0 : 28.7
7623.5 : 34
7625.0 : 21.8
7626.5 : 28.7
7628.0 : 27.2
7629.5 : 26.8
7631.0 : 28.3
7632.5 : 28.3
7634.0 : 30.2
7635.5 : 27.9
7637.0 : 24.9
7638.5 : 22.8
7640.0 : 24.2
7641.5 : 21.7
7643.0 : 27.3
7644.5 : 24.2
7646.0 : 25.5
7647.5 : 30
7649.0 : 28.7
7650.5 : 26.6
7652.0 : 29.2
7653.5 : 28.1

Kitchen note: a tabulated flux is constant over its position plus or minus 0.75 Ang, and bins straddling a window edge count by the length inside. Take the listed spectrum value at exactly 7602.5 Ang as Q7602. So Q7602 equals 21.2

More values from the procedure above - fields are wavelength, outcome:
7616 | 31.2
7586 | 28.4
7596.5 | 24.1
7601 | 28.8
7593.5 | 26.8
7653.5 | 28.1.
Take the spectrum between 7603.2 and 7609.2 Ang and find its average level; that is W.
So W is 27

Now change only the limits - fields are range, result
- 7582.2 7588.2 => 26.3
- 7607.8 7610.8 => 22.3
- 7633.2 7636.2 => 29.1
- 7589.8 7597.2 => 25.4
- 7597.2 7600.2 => 21.9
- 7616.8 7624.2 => 30.4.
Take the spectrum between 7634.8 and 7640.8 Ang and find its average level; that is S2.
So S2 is 24.9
